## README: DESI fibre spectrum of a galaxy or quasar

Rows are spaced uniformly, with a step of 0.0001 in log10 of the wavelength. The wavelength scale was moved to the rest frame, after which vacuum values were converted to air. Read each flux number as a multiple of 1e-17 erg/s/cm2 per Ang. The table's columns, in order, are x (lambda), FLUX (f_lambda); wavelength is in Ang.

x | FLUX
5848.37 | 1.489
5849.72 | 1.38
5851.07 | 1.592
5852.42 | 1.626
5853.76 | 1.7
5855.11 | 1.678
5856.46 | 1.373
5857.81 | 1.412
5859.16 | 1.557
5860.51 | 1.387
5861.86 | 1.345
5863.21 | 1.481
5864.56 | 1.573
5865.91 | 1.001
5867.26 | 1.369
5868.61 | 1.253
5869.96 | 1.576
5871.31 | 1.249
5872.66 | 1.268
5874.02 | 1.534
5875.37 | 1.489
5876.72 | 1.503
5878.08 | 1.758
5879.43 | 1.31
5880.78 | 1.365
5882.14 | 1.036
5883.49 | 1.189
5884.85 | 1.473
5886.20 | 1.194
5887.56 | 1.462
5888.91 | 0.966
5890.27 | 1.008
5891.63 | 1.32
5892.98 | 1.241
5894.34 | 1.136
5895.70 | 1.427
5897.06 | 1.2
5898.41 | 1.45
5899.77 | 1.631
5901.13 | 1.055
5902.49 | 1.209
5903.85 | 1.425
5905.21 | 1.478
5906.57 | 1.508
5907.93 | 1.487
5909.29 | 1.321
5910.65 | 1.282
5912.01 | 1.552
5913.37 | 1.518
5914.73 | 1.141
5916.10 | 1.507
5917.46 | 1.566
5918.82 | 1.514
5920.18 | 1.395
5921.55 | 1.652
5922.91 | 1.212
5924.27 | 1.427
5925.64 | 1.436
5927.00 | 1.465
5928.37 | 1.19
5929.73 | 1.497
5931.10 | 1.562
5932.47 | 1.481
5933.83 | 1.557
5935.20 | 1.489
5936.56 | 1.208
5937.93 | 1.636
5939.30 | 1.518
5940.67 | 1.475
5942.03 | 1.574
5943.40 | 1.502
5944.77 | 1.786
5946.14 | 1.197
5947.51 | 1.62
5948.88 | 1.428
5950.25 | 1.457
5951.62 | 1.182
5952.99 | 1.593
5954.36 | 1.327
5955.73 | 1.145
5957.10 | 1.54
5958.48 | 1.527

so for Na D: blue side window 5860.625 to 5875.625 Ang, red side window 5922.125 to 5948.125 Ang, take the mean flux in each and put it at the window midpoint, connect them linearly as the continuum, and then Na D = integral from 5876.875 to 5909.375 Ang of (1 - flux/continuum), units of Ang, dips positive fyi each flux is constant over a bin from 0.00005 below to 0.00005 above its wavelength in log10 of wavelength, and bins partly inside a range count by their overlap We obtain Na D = 2.0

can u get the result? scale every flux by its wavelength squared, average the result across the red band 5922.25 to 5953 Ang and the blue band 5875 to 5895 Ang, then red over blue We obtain 1.14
